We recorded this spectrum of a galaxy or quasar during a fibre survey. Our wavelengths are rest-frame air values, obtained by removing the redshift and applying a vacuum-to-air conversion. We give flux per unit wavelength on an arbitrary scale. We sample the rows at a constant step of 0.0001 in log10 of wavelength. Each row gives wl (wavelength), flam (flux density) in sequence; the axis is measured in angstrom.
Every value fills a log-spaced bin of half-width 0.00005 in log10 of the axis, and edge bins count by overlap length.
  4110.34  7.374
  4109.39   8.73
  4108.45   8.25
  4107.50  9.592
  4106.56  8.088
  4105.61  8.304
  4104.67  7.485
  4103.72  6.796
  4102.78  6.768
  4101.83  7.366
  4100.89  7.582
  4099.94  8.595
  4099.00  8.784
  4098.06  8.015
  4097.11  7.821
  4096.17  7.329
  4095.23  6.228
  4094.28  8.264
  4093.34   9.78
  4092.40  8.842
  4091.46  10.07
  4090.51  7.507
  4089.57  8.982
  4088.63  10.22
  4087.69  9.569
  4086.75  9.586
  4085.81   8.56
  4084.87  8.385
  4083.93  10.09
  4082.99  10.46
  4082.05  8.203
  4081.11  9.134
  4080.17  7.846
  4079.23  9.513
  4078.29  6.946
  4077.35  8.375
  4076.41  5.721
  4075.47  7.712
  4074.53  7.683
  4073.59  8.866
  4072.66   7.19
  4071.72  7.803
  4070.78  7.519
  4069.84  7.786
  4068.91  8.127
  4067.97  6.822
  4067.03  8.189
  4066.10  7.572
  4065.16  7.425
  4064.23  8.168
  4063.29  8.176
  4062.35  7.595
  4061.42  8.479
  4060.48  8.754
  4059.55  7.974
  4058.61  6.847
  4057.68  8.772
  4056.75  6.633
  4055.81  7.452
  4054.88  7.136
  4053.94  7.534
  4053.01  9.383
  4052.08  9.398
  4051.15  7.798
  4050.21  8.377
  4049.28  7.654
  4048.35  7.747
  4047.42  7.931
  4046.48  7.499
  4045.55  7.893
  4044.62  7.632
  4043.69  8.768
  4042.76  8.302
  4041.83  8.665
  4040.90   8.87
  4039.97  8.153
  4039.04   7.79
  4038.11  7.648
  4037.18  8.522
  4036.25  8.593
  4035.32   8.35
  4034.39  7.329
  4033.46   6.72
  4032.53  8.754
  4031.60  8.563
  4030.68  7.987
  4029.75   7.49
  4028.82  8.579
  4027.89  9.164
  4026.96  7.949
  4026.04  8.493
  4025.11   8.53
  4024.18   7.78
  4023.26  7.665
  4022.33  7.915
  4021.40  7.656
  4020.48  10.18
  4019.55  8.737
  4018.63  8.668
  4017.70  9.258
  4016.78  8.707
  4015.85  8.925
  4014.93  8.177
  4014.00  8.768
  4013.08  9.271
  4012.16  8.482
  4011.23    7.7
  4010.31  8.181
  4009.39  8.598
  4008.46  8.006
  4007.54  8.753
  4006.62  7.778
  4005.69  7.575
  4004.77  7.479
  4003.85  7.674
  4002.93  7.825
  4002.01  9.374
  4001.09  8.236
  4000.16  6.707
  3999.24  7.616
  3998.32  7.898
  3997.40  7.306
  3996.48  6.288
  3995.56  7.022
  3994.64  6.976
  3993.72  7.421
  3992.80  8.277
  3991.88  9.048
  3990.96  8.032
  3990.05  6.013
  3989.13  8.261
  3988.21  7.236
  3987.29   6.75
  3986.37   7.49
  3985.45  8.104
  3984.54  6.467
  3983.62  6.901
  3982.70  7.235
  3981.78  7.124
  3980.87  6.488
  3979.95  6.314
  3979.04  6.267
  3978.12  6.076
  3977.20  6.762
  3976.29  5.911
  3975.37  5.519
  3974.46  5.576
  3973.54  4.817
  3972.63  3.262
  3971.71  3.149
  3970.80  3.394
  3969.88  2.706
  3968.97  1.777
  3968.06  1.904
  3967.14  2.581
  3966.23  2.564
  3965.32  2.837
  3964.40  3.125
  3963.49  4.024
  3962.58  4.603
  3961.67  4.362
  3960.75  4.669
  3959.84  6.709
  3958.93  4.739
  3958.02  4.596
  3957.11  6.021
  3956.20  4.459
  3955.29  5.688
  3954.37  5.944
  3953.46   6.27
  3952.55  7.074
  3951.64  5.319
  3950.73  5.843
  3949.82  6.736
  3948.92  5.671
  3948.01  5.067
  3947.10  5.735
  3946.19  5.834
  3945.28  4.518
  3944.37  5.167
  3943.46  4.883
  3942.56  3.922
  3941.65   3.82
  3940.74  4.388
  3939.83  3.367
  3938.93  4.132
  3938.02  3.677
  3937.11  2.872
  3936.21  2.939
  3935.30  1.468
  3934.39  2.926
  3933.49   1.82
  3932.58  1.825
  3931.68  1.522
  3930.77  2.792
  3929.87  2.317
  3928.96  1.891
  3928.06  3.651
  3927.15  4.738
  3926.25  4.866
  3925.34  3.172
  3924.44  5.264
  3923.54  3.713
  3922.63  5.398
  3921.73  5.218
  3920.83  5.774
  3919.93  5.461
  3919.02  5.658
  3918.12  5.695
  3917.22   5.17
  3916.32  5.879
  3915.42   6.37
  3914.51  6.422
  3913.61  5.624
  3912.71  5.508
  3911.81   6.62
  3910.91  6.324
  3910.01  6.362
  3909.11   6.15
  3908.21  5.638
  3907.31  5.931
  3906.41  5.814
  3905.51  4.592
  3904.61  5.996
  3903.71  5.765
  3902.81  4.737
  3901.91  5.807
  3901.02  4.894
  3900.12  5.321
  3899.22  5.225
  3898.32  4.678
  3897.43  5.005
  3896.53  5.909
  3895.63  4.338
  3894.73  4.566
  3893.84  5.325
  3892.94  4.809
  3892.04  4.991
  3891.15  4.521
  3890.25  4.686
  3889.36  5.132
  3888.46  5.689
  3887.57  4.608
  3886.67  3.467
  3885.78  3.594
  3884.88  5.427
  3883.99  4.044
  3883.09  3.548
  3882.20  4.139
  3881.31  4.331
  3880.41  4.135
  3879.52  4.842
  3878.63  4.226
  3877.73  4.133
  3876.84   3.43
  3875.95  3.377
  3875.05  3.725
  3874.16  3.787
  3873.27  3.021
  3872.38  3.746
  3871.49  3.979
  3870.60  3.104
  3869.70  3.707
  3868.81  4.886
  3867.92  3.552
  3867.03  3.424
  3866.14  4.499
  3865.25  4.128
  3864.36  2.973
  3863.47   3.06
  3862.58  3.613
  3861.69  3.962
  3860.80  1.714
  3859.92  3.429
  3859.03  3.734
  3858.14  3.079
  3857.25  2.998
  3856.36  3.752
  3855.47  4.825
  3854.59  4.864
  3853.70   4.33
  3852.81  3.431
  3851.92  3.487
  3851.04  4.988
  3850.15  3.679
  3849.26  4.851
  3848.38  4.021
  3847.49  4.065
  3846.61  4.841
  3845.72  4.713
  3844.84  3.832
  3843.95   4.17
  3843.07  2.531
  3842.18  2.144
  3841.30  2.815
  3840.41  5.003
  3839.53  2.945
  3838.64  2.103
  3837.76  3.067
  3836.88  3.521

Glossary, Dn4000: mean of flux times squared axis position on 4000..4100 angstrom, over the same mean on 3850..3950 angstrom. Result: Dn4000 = 2.0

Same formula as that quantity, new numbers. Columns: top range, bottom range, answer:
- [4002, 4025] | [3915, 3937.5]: 2.22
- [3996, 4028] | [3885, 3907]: 1.74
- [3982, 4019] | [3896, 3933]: 1.65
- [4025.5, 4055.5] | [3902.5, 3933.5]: 1.77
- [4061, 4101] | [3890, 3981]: 1.88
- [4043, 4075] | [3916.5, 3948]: 2.10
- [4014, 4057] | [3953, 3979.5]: 1.89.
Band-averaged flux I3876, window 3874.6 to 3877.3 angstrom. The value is 3.51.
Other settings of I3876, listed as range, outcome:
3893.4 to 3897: 5.03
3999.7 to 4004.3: 7.96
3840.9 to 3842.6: 2.48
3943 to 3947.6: 5.22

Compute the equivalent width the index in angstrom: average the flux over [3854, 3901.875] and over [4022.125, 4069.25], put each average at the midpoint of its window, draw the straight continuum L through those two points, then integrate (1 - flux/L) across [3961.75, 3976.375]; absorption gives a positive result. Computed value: 6.3 angstrom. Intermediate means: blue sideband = 4.17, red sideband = 8.03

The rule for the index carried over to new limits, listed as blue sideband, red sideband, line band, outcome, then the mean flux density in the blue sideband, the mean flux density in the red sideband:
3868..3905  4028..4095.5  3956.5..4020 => 1.7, 4.49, 8.19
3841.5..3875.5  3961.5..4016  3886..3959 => 3.0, 3.75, 6.49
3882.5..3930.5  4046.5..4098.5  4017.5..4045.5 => -3.3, 5.03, 8.17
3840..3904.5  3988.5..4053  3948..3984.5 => 9.0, 4.17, 8.11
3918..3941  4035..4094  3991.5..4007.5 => -4.4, 3.68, 8.24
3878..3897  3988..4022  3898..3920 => -1.9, 4.58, 8.06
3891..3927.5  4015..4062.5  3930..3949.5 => 7.5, 5.36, 8.18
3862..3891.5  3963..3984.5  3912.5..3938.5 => 1.3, 4.01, 4.66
